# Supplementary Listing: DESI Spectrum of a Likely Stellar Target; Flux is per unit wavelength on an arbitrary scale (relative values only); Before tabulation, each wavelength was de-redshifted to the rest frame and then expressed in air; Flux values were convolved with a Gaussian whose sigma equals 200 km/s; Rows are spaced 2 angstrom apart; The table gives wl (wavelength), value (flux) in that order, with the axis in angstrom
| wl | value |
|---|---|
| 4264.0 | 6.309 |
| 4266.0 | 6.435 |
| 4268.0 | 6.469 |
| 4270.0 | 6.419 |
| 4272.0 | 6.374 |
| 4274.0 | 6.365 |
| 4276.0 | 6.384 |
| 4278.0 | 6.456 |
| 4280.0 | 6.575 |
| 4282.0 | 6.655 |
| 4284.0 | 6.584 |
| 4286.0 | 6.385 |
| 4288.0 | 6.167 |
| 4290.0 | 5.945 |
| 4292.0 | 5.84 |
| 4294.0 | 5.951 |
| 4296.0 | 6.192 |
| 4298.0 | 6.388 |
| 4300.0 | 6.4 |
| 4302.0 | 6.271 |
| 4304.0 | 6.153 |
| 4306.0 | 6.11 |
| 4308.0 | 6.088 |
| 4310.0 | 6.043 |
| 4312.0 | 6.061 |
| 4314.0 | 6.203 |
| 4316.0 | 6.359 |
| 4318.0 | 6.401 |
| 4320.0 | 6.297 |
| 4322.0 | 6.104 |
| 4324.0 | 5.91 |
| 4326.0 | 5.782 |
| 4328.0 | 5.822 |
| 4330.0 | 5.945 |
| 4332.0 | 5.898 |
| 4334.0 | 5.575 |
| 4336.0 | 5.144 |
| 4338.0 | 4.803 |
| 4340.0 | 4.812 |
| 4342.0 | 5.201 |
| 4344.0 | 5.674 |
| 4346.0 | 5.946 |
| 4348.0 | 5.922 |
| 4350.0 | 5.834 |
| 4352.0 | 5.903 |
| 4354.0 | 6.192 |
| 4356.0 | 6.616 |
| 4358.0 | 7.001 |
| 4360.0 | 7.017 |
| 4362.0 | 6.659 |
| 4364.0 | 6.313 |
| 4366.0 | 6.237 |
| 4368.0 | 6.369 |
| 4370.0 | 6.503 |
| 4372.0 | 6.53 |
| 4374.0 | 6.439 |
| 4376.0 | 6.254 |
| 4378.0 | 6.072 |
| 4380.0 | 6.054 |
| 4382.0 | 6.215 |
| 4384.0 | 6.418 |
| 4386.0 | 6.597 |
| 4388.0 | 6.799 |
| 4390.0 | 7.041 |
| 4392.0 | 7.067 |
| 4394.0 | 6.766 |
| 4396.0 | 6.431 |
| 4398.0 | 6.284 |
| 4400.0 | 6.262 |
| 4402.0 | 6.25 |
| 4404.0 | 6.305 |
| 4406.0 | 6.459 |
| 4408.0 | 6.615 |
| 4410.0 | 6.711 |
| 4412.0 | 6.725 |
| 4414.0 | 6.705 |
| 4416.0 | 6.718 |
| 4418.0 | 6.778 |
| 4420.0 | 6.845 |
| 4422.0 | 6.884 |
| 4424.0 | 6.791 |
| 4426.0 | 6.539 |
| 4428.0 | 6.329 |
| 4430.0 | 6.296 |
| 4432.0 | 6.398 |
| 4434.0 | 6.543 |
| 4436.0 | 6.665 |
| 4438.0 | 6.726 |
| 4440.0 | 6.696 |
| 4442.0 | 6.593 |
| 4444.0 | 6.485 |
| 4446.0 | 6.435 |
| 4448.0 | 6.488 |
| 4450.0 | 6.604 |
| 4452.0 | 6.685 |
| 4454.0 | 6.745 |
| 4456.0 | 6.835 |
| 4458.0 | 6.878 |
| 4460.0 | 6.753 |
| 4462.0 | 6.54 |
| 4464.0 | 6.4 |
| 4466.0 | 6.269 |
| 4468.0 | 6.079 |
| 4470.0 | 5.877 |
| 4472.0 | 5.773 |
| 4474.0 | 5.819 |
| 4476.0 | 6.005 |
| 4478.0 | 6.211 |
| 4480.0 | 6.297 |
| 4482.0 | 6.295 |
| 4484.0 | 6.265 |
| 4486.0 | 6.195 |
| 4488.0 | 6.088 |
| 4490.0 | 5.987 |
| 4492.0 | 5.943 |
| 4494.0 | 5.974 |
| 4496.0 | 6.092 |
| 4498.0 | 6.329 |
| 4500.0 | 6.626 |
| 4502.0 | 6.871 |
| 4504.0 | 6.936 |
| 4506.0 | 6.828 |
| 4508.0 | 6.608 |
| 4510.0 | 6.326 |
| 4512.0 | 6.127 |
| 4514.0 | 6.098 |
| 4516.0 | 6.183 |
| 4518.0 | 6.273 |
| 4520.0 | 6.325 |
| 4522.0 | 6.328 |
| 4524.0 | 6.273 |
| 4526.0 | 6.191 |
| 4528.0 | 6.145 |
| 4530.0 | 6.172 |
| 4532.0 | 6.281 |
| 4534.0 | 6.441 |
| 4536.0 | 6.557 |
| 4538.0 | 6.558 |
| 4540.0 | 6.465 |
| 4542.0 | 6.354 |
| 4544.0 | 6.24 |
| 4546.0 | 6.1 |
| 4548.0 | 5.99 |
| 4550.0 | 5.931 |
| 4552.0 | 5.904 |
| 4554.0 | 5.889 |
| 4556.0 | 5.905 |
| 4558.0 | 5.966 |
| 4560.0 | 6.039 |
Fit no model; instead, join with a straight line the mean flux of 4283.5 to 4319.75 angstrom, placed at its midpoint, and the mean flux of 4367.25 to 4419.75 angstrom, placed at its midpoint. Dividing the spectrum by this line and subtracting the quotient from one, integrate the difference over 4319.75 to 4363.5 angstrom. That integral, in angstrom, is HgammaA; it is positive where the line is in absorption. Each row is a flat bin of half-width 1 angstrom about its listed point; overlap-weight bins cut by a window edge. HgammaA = 3.0 angstrom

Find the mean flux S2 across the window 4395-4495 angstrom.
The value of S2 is 6.43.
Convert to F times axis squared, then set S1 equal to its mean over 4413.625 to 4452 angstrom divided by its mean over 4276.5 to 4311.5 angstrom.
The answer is 1.13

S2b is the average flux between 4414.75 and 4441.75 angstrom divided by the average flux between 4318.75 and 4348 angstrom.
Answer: 1.17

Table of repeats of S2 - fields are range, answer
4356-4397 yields 6.54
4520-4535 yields 6.27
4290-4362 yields 6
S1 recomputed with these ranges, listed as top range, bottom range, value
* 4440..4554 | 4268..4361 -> 1.13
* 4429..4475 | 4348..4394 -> 1.04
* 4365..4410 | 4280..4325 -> 1.08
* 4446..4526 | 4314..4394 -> 1.09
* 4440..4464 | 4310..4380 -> 1.15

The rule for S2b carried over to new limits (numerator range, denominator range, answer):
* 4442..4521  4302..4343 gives 1.09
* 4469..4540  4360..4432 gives 0.96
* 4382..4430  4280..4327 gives 1.07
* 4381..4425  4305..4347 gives 1.14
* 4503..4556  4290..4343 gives 1.06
